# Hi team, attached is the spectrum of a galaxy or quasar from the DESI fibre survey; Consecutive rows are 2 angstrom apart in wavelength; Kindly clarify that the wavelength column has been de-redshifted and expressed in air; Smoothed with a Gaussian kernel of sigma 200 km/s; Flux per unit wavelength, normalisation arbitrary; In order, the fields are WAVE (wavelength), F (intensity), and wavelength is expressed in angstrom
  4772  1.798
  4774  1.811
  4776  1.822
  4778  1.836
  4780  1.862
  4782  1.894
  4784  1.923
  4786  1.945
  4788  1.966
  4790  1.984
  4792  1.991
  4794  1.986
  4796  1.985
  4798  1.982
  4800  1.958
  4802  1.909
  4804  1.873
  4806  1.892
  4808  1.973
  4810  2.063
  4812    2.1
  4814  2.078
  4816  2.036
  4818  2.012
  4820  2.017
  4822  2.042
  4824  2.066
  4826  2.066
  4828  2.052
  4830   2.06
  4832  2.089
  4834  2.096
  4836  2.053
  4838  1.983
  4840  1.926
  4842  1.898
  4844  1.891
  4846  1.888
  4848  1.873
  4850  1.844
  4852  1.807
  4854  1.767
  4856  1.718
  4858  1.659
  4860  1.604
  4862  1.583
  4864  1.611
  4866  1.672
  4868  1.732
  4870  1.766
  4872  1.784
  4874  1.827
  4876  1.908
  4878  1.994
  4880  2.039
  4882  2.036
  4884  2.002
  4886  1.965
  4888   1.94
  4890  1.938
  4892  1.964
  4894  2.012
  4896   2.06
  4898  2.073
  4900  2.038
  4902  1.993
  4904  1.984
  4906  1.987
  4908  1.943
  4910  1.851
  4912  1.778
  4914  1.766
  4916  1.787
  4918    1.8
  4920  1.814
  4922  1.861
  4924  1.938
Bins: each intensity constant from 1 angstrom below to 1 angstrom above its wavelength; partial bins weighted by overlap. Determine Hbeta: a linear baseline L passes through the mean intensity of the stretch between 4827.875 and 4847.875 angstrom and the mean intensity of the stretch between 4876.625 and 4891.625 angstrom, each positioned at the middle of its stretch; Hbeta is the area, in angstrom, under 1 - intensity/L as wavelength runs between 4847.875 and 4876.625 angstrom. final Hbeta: 3.6 angstrom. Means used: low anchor 1.99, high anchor 1.98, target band 1.74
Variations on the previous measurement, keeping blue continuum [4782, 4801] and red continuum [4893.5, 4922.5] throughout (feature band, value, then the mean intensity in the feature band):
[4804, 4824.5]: -0.7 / 2.02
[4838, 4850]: 0.3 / 1.9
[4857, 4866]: 1.5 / 1.62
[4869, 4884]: 0.1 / 1.91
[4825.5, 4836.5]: -0.7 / 2.07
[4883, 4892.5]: -0.2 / 1.96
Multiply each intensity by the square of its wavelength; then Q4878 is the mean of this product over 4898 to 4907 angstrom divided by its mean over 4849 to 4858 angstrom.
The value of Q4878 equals 1.16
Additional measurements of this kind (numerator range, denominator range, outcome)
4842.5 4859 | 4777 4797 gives 0.96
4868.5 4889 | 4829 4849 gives 0.99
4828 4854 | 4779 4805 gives 1.02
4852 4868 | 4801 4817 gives 0.86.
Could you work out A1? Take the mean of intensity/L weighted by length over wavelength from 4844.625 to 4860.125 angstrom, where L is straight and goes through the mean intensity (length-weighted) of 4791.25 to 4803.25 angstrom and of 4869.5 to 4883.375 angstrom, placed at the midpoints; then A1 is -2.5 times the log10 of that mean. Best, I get 0.09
